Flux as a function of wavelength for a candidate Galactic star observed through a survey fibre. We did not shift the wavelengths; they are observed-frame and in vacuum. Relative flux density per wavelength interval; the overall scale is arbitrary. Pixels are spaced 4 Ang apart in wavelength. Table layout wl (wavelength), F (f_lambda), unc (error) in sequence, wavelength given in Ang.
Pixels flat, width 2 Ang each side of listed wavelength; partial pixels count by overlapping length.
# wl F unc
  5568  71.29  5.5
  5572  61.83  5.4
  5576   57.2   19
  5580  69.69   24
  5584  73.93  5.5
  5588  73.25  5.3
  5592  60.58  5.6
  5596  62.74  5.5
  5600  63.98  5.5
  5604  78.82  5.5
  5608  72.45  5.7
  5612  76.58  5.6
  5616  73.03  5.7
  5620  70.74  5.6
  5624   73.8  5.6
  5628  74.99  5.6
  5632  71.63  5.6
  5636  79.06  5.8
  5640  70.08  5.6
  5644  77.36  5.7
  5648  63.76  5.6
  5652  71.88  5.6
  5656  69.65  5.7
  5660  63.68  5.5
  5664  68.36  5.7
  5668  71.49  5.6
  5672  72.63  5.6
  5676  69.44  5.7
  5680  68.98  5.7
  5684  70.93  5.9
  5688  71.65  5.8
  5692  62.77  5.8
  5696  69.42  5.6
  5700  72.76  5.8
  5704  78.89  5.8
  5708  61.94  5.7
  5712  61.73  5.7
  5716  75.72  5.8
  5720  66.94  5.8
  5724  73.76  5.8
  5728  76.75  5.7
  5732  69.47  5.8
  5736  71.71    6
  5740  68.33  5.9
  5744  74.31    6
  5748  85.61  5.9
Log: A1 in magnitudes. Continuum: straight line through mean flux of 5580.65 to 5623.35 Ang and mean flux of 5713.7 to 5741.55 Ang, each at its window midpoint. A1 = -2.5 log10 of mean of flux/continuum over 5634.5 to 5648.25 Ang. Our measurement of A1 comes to -0.04 mag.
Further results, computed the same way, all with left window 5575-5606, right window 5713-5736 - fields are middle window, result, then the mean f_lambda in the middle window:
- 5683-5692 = 0.022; 69.4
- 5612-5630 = -0.072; 73.5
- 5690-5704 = 0.020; 69.8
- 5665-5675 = -0.017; 71.4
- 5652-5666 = 0.033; 67.9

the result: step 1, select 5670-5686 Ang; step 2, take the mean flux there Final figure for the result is 70.5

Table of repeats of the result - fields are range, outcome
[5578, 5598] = 68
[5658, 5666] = 66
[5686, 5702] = 69.2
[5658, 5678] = 69.1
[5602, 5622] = 74.3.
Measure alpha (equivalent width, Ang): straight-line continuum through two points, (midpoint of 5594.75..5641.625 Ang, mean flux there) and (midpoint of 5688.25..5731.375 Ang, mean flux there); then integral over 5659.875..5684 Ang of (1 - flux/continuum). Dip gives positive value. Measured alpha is 0.5 Ang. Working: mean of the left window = 72.5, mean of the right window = 70.1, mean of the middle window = 69.7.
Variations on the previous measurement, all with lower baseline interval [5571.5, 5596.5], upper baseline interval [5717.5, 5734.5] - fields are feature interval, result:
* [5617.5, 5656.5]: -2.4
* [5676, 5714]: 0.9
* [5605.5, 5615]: -1.1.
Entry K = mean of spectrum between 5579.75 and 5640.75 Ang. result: 71.7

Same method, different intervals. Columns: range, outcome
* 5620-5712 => 70.5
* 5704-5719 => 68.2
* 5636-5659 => 71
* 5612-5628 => 73.3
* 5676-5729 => 70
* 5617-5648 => 73.3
